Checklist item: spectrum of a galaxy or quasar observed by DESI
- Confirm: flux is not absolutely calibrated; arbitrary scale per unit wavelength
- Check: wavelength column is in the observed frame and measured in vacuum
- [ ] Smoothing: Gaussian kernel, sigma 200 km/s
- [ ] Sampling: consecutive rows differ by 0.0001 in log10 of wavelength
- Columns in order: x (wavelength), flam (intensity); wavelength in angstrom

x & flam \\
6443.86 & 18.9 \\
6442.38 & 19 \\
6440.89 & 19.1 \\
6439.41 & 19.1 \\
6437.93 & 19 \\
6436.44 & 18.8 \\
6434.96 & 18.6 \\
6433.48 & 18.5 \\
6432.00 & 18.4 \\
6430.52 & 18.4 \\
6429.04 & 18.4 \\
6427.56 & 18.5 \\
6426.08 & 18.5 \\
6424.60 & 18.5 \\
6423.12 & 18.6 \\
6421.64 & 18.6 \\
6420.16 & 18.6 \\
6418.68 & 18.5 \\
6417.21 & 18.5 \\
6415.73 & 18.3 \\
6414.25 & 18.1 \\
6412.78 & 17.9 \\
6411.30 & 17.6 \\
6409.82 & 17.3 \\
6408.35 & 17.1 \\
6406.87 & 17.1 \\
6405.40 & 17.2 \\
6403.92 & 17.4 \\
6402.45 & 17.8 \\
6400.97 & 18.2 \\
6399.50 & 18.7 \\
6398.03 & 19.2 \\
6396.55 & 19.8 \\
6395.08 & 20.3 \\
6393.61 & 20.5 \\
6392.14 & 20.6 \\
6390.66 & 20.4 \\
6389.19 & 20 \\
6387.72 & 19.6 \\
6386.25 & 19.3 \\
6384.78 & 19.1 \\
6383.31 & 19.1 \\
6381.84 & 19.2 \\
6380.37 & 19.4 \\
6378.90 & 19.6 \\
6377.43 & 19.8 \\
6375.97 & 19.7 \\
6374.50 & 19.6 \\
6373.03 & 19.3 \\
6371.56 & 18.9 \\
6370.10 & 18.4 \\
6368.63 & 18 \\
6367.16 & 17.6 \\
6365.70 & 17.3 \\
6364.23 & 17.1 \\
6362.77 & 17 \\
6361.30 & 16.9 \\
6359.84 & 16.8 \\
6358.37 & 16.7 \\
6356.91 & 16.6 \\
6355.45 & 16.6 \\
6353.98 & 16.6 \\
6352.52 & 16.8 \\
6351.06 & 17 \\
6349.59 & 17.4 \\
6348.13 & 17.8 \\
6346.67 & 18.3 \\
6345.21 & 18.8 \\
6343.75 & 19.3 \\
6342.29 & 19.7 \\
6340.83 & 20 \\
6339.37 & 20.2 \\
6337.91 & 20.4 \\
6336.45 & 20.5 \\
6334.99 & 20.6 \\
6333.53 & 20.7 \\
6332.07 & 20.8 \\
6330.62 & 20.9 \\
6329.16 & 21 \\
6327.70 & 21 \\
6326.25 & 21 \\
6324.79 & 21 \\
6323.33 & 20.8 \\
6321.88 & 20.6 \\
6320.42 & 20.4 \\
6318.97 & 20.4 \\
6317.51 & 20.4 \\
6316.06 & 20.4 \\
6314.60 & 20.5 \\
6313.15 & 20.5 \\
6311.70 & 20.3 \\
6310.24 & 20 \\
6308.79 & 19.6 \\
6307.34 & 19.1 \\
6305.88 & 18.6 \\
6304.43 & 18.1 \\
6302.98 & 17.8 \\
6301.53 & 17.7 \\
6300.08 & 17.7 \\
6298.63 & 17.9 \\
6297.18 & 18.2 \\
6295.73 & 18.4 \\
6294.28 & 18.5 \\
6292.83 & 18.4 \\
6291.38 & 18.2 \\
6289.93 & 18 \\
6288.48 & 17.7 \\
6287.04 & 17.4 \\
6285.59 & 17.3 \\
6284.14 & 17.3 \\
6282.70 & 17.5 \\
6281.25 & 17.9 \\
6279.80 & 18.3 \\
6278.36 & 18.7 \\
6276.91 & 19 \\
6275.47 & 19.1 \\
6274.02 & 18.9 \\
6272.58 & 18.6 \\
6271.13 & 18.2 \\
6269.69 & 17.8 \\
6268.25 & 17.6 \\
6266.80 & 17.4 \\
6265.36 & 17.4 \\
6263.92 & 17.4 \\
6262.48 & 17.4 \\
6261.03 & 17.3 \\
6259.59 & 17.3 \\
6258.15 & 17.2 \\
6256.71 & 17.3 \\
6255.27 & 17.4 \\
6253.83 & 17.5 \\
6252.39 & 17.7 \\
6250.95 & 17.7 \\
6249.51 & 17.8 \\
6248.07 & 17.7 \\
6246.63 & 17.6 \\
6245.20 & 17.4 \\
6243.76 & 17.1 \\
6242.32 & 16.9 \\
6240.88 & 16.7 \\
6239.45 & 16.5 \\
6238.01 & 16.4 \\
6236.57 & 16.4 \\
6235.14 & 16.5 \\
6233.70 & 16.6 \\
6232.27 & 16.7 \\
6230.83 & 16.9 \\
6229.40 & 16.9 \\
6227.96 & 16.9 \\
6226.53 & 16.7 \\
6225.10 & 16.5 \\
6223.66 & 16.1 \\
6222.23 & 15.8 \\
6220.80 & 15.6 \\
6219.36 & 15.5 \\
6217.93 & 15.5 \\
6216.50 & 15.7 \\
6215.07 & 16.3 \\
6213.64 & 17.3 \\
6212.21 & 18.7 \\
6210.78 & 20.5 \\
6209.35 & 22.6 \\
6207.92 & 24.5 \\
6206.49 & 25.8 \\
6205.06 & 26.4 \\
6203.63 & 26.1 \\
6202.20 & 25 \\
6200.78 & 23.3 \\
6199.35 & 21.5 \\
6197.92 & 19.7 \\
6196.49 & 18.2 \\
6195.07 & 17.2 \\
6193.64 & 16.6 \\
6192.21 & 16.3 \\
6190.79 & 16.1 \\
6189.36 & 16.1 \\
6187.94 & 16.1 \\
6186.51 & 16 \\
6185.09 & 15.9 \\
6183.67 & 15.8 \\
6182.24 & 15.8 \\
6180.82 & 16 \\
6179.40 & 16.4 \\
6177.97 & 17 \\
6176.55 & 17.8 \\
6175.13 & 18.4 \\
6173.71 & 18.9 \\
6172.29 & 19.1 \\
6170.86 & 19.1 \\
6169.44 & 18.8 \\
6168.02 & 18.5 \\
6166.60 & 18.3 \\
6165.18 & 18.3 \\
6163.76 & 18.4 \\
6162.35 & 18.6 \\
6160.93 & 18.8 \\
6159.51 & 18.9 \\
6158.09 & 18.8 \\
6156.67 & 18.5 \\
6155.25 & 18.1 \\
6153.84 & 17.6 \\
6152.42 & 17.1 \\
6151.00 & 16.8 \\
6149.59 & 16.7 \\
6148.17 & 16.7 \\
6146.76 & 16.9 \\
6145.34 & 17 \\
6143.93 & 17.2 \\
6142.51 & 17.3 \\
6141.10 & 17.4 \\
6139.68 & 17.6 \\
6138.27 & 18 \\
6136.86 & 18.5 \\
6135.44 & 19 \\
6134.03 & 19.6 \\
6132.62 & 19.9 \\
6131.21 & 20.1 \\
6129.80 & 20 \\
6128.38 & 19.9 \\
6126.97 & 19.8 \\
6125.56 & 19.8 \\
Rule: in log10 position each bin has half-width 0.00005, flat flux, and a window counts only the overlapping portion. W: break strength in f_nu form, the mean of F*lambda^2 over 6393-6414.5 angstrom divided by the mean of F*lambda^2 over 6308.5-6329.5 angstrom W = 0.91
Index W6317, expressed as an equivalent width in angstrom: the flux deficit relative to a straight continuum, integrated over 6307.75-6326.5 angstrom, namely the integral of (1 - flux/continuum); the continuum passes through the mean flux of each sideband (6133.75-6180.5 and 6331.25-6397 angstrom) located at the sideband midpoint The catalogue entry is -1.8 angstrom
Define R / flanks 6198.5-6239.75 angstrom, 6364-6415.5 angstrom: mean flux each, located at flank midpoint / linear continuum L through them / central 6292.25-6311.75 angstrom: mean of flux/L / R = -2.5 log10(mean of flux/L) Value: 0.02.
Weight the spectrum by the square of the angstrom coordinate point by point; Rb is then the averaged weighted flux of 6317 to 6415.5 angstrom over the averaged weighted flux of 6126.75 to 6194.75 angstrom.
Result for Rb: 1.1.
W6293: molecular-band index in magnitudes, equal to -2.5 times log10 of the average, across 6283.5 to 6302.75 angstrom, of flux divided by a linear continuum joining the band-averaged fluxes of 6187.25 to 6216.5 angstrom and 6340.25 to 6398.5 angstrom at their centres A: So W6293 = 0.08 mag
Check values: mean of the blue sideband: 20.1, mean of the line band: 17.9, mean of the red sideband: 18.6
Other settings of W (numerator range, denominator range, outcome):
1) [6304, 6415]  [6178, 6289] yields 1.11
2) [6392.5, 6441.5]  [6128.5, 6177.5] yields 1.10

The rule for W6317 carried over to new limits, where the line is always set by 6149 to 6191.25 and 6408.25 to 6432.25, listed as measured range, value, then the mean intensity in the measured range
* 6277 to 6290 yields 0.0 angstrom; 17.8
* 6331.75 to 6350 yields -1.6 angstrom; 19.6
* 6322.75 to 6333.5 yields -1.7 angstrom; 20.9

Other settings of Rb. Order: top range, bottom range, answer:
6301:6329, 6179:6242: 1.14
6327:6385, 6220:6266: 1.15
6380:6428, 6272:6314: 1.05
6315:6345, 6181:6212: 1.08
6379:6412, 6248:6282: 1.10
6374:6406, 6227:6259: 1.18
